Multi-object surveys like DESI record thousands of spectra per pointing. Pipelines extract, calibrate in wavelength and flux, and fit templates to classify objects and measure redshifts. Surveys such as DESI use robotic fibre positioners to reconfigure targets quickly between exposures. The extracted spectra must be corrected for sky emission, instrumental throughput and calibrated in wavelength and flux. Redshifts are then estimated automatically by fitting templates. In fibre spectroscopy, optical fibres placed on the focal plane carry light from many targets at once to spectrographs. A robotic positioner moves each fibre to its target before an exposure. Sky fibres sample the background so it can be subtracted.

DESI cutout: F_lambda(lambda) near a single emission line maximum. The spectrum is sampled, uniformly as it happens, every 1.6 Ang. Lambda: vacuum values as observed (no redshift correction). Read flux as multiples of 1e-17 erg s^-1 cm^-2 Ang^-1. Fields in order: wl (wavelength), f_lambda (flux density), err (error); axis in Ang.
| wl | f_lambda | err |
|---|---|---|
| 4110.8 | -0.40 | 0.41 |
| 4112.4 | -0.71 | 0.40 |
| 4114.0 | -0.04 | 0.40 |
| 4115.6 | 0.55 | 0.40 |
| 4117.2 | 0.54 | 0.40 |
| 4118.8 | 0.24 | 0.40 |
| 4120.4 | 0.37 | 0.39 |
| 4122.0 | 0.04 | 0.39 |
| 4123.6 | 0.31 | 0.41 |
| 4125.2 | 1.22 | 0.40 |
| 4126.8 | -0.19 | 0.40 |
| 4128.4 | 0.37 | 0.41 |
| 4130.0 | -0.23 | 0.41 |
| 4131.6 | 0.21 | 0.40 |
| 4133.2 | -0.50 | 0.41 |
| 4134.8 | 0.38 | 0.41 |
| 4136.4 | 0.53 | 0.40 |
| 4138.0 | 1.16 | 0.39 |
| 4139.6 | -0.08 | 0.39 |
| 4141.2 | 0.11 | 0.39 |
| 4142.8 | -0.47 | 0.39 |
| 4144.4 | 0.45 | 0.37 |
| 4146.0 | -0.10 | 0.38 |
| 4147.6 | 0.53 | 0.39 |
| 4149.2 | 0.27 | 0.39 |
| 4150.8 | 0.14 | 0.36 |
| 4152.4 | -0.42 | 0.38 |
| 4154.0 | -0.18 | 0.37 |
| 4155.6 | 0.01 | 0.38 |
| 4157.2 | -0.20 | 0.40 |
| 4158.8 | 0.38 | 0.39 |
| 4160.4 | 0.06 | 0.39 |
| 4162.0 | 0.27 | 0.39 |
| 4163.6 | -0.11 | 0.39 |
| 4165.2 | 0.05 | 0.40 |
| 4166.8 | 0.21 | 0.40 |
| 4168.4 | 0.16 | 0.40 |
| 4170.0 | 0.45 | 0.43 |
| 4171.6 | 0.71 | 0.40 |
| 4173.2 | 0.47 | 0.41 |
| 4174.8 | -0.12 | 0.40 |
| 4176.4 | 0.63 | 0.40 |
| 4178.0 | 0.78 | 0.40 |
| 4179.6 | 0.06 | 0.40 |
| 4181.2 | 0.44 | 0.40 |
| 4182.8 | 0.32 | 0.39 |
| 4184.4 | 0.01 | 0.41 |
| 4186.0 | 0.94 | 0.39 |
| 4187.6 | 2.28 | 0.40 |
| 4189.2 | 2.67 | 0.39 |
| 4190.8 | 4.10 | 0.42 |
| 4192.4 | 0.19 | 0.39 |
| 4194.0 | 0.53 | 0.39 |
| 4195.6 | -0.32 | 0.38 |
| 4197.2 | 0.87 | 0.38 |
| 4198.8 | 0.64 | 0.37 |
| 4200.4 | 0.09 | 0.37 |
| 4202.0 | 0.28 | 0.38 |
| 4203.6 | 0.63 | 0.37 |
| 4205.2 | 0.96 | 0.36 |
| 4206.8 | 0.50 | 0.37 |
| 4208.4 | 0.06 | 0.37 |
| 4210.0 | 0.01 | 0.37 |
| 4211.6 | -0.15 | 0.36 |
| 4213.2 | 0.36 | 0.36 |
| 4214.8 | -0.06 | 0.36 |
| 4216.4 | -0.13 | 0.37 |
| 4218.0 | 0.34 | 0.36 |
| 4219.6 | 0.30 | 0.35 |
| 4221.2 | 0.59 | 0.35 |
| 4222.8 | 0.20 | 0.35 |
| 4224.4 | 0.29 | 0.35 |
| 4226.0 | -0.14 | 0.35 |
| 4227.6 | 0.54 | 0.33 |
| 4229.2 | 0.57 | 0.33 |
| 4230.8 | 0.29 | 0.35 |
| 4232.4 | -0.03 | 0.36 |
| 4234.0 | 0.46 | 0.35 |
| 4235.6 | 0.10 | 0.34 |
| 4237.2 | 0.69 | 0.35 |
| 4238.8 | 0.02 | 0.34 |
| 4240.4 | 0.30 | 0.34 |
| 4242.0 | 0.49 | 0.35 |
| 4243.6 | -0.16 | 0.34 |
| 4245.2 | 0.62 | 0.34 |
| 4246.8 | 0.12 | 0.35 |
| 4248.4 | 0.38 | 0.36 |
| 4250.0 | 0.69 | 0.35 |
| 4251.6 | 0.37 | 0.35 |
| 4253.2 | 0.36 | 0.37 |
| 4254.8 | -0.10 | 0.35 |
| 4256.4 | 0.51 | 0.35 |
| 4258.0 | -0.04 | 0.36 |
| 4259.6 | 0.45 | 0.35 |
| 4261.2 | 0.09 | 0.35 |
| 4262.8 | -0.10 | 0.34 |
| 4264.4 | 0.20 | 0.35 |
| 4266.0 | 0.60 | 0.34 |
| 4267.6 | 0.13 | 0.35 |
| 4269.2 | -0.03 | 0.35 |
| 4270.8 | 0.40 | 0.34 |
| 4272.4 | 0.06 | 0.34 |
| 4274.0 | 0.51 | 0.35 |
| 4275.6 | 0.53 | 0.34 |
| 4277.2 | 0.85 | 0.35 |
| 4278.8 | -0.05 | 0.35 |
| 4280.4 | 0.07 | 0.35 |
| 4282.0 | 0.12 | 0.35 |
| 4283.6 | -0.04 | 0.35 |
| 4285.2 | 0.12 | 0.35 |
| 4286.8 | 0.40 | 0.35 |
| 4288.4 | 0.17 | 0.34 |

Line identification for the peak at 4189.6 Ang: [O II]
